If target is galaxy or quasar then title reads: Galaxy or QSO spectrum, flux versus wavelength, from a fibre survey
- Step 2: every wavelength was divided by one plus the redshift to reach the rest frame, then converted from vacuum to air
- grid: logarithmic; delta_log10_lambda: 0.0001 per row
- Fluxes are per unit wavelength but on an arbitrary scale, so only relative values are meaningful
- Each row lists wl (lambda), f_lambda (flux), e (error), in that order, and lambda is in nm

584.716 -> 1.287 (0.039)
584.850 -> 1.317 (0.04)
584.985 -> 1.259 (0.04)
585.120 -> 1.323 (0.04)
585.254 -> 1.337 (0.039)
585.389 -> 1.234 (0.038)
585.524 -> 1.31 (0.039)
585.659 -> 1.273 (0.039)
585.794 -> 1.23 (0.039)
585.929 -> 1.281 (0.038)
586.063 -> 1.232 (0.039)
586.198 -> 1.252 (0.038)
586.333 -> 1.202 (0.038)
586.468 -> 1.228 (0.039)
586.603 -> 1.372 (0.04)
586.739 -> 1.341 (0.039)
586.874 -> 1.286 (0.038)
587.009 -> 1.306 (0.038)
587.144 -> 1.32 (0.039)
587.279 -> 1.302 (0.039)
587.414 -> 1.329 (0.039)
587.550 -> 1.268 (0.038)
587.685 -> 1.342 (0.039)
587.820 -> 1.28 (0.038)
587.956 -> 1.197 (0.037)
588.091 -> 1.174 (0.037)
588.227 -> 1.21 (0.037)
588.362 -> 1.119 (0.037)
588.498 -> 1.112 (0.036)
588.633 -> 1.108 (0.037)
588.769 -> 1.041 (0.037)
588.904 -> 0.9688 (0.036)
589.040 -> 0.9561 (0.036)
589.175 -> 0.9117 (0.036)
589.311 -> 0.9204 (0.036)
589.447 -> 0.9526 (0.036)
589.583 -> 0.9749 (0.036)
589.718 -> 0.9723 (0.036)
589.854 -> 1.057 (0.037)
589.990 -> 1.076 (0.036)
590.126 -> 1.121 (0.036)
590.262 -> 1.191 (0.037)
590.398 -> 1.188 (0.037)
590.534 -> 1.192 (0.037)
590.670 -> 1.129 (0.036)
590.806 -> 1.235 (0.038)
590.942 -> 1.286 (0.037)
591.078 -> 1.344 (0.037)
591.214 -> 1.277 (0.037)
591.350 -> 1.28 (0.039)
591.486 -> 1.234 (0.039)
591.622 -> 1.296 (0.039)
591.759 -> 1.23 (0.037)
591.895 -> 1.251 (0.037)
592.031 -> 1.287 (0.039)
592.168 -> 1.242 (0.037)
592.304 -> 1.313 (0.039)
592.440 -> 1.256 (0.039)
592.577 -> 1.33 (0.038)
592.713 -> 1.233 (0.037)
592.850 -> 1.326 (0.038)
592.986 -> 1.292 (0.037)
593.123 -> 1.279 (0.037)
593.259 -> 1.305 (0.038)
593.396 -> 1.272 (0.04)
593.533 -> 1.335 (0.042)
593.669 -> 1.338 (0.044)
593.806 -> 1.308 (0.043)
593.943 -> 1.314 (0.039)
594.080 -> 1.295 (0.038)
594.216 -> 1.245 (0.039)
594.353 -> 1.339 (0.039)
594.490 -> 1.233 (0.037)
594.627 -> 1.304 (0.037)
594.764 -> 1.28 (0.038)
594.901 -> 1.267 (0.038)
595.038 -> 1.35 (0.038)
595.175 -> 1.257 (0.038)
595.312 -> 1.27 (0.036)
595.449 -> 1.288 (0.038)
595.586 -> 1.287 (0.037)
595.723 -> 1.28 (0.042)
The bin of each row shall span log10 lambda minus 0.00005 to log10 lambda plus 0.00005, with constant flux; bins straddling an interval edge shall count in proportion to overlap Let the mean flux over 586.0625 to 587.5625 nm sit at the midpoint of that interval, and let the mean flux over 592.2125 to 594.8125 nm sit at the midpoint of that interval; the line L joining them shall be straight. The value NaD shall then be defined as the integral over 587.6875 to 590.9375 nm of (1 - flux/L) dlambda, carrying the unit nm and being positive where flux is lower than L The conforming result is 0.48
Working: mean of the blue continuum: 1.29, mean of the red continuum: 1.29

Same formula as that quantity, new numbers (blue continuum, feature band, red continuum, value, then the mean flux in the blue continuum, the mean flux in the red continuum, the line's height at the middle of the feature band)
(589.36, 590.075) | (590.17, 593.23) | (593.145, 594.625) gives -0.31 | 1.01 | 1.3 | 1.15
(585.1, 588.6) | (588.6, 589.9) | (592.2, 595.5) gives 0.30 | 1.26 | 1.29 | 1.27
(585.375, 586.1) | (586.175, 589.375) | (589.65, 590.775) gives 0.03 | 1.26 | 1.12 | 1.2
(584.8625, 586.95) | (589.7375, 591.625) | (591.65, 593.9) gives 0.13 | 1.28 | 1.29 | 1.28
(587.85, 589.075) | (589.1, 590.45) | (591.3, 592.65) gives 0.16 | 1.11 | 1.27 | 1.17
